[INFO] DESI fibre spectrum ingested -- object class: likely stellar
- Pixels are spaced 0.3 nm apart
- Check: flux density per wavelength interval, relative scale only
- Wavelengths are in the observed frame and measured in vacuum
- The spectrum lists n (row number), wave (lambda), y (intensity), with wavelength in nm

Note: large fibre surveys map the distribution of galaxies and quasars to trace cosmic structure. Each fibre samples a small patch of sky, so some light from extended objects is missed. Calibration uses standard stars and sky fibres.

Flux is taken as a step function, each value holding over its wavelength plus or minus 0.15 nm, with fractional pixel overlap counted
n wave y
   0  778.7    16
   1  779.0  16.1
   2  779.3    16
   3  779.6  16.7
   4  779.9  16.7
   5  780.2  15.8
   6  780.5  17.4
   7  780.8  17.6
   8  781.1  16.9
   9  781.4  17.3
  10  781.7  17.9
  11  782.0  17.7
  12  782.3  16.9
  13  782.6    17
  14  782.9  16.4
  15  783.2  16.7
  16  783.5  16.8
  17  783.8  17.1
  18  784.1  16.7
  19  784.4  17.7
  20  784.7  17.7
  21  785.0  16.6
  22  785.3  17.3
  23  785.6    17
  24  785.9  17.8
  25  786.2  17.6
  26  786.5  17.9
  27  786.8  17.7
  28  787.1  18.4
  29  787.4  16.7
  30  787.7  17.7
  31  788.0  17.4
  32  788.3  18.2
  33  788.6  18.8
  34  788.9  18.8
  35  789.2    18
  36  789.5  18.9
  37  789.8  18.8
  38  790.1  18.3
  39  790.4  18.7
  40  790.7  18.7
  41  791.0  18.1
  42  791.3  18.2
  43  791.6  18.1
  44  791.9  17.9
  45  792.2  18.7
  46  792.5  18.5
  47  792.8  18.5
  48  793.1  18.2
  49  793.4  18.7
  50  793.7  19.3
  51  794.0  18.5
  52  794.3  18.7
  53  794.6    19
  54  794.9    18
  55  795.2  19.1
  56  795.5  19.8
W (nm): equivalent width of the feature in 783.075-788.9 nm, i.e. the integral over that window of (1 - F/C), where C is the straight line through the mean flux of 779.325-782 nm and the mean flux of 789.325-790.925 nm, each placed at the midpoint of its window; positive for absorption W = 0.14 nm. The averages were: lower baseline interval 17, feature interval 17.5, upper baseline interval 18.6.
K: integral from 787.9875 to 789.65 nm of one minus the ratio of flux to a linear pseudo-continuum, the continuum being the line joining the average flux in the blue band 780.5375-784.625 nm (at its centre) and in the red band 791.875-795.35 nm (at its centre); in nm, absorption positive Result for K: -0.04 nm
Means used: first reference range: 17.1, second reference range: 18.6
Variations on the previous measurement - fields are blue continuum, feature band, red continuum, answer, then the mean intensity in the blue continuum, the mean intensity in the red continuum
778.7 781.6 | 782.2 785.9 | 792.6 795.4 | 0.051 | 16.7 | 18.7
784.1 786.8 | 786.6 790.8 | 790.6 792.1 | -0.085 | 17.4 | 18.2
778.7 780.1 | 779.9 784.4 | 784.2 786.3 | -0.059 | 16.3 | 17.4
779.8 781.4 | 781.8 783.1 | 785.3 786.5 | 0.008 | 16.9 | 17.5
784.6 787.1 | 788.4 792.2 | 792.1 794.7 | -0.054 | 17.5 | 18.7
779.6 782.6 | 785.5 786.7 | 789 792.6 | 0.012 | 17.1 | 18.4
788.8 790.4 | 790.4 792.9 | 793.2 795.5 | 0.042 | 18.6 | 18.8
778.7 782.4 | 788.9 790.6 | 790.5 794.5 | -0.043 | 16.9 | 18.5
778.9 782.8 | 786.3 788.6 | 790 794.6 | 0.006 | 16.9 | 18.5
